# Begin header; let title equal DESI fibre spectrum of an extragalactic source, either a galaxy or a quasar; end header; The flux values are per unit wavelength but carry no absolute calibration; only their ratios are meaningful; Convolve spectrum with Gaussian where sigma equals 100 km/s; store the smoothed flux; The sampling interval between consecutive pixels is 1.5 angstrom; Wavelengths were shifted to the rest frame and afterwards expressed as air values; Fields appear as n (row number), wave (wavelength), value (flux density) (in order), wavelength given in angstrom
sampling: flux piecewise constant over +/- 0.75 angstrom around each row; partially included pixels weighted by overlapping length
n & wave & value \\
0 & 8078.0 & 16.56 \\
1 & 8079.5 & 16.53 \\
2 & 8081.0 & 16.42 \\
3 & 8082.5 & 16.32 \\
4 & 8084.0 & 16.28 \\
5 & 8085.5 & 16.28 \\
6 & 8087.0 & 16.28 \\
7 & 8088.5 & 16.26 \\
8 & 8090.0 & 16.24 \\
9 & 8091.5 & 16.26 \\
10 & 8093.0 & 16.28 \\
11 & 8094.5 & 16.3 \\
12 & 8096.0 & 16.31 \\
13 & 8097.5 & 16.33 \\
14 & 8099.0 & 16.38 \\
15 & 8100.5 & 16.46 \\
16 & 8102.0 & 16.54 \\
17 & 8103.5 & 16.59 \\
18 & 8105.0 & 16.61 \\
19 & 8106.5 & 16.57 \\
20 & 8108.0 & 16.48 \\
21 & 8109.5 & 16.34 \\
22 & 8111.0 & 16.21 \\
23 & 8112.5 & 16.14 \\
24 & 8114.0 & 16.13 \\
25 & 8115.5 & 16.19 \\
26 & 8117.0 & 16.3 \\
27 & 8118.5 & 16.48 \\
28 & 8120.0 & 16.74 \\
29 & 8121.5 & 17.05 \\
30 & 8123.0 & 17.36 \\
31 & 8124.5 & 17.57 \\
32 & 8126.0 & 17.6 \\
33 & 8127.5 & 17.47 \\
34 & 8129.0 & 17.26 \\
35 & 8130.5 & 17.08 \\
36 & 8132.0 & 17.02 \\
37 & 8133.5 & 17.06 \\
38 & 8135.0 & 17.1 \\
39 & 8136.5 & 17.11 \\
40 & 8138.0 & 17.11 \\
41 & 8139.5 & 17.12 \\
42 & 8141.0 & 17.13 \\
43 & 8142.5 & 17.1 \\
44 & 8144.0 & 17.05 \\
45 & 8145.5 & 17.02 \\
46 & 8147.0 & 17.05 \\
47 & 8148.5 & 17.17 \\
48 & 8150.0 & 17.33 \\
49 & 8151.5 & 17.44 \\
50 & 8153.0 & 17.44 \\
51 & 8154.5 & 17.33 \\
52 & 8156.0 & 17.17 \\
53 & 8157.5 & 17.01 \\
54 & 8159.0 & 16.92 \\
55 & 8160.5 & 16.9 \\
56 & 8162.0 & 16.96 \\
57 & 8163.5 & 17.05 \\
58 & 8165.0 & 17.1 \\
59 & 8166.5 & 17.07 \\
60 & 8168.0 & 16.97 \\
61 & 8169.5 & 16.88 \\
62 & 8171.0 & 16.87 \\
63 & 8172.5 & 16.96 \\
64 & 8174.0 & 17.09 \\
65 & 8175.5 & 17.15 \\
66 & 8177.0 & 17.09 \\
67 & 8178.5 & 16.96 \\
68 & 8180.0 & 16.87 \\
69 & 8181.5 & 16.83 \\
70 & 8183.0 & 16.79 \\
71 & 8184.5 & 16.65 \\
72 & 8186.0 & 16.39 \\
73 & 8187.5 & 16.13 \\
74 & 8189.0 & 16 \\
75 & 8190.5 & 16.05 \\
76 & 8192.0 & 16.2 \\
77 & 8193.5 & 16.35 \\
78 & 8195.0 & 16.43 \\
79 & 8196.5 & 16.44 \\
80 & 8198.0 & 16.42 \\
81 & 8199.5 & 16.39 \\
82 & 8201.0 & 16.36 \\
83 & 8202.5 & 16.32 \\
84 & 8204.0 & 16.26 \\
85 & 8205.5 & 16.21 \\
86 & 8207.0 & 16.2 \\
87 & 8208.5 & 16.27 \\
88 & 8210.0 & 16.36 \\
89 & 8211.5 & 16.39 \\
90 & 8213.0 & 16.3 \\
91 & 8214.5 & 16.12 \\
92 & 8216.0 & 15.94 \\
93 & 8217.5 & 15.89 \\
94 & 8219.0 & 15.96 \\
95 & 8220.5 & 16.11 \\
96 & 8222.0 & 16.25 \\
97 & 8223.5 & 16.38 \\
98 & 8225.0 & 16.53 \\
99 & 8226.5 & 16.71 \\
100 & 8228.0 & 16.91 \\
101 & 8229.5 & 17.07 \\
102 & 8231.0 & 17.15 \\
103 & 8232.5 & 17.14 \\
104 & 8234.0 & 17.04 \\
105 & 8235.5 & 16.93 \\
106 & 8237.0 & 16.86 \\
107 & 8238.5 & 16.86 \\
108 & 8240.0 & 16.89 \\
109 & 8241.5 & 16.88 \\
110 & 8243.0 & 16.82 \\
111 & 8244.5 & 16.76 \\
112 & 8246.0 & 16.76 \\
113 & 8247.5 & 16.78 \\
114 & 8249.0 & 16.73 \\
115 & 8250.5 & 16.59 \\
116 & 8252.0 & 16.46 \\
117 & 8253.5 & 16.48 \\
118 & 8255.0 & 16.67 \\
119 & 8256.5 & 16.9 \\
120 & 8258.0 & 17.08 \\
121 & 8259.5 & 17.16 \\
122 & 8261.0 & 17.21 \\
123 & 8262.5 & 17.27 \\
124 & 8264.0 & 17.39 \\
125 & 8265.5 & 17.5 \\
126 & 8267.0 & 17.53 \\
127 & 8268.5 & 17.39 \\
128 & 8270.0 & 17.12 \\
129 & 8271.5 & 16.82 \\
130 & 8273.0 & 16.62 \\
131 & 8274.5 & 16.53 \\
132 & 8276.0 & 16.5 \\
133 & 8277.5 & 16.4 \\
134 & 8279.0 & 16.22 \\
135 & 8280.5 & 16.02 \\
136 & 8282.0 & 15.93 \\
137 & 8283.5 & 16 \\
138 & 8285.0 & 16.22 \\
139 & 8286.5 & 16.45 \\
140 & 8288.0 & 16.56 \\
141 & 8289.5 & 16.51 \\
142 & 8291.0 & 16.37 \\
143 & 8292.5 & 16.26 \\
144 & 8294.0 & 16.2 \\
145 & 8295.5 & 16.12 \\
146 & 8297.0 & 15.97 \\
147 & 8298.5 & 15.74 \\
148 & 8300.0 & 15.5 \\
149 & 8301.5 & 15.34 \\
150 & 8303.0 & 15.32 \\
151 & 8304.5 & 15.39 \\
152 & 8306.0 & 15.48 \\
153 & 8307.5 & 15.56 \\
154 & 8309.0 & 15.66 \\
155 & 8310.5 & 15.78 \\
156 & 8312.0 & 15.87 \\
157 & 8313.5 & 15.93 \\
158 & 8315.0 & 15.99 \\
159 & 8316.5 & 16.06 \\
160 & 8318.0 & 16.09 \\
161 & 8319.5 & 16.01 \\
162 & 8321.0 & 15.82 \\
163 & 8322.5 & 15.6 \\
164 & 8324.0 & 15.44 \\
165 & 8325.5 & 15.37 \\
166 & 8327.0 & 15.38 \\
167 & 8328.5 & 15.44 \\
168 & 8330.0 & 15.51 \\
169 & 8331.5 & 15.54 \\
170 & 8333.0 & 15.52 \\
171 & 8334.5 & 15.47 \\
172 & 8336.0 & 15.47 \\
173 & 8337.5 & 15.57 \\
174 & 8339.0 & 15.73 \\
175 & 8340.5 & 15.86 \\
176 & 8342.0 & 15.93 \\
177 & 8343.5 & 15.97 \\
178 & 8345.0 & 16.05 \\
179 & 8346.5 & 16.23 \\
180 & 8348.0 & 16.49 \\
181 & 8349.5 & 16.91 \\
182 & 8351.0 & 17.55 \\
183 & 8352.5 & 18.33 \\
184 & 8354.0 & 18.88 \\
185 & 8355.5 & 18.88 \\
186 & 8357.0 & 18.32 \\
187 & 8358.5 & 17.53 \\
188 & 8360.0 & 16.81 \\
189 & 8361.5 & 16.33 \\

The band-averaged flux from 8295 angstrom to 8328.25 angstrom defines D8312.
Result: 15.7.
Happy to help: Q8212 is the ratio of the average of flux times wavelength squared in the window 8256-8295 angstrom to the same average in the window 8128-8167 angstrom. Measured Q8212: 1.01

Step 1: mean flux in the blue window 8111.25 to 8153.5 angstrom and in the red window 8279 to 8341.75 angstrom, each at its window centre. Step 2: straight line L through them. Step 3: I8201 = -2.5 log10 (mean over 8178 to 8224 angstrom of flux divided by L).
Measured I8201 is 0.01 mag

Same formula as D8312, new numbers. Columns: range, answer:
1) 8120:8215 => 16.8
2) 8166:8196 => 16.7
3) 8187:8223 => 16.2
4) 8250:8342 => 16.2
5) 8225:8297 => 16.7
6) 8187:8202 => 16.3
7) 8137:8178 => 17.1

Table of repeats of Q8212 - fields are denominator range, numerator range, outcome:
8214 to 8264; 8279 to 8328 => 0.96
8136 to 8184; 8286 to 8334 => 0.96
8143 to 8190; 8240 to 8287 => 1.01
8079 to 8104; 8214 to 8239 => 1.05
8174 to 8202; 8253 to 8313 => 1.01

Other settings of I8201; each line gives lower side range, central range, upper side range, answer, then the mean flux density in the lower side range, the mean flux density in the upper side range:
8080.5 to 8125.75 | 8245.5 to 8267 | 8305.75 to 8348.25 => -0.06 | 16.5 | 15.7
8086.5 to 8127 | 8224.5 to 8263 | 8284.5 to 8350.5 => -0.05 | 16.5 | 15.9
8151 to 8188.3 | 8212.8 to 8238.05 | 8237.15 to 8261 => 0.02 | 17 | 16.8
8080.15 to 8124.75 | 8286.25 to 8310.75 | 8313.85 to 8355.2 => 0.02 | 16.4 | 16.1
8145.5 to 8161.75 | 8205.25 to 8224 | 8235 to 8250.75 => 0.05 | 17.2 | 16.8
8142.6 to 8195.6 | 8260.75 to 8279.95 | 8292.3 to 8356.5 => -0.04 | 16.9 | 16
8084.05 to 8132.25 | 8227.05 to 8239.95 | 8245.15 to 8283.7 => -0.02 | 16.6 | 16.8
